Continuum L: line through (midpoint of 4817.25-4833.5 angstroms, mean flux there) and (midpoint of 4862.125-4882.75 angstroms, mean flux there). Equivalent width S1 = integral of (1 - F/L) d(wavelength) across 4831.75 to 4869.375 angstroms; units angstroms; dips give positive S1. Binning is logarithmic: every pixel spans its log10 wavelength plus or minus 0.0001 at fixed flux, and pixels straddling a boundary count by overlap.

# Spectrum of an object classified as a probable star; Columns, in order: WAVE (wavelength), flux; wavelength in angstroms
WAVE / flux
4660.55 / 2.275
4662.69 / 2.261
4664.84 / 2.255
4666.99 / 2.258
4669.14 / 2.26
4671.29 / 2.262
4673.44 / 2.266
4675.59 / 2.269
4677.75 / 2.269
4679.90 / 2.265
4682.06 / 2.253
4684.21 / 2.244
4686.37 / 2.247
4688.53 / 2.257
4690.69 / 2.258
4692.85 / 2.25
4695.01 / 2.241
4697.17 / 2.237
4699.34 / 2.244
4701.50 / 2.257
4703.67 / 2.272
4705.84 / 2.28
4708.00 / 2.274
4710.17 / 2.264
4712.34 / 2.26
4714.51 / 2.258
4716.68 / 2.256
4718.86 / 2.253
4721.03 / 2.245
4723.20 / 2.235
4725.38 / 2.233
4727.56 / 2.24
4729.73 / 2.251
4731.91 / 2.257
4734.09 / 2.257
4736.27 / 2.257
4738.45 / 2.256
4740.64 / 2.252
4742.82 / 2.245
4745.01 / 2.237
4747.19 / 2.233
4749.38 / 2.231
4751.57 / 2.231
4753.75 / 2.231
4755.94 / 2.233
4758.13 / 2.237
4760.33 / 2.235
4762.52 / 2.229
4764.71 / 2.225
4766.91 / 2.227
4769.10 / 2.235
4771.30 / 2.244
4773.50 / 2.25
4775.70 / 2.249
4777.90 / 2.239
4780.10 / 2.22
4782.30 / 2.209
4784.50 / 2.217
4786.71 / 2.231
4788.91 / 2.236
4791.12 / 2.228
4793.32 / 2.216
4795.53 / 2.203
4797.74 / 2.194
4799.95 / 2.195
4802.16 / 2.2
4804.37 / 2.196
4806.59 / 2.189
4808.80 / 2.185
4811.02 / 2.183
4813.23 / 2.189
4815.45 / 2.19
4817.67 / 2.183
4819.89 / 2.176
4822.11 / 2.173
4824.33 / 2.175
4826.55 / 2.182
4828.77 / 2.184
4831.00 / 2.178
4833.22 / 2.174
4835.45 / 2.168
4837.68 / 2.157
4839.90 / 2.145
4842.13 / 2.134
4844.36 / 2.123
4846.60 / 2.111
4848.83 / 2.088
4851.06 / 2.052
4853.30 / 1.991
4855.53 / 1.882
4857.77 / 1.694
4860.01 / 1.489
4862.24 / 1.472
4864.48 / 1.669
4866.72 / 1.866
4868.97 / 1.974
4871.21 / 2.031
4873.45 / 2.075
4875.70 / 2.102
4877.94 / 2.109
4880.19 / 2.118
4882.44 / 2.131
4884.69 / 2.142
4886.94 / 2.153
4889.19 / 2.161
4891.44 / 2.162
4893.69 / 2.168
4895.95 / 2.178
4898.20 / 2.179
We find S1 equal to 2.1 angstroms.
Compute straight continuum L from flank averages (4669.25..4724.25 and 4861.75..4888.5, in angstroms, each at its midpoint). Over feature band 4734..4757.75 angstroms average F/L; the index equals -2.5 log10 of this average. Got -0.027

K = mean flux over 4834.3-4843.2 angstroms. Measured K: 2.15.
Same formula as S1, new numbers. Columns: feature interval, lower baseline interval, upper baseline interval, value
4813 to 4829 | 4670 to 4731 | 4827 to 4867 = -1.2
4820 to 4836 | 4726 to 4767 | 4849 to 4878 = -1.5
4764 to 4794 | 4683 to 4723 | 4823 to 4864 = -1.5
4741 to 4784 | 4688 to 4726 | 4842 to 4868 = -2.5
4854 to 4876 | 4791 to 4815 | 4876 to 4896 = 3.4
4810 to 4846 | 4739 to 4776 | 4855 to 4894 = -1.7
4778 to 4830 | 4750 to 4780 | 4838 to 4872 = -2.5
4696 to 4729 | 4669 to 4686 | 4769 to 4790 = 0.0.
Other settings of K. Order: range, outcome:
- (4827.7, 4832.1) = 2.18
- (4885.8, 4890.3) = 2.16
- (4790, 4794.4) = 2.22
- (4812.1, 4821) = 2.18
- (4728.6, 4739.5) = 2.26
